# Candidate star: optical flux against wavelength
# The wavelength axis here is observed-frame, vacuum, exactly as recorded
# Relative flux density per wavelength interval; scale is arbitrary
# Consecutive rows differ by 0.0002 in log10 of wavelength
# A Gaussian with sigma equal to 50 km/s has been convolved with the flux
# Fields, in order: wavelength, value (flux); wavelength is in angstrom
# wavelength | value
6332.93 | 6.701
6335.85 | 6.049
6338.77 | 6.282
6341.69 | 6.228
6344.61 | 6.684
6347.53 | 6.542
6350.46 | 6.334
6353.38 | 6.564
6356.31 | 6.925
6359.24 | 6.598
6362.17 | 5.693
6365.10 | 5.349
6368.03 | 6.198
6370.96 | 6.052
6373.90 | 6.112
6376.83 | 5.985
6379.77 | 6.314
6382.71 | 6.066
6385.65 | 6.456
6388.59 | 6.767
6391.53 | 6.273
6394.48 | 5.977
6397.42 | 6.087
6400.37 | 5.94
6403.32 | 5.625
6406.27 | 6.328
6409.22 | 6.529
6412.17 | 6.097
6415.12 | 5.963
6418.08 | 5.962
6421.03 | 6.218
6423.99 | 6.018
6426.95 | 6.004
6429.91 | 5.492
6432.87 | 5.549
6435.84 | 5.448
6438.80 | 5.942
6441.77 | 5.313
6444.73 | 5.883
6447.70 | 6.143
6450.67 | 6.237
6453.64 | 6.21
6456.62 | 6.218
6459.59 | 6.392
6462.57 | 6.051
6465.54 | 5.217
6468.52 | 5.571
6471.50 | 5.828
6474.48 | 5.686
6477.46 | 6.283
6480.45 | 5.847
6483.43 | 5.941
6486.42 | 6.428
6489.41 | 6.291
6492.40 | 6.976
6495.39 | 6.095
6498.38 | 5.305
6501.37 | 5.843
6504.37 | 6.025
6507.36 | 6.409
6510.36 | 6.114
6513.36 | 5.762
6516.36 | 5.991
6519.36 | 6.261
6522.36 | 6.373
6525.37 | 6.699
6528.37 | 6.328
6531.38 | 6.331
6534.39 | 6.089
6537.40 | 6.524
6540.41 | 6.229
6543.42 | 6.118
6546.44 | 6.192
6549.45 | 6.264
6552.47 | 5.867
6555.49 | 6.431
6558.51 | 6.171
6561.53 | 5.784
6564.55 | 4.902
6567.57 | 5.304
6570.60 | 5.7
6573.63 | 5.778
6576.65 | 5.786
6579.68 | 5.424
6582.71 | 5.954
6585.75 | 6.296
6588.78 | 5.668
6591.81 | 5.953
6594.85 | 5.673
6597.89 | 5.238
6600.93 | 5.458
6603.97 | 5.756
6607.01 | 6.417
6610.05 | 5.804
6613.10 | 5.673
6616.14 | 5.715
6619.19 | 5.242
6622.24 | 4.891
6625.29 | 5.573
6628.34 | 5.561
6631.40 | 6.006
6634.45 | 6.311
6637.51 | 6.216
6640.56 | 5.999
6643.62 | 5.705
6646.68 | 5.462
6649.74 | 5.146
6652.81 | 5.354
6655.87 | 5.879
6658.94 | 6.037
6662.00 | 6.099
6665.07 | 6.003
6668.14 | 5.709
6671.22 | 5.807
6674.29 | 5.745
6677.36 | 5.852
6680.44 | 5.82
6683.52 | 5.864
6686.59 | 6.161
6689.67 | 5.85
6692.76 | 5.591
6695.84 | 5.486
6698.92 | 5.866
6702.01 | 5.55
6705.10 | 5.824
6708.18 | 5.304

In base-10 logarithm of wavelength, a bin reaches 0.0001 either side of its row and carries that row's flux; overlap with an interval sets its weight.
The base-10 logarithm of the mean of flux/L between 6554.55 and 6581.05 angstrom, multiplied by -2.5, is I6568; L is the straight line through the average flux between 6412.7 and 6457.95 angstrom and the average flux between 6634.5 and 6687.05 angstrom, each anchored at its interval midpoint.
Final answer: 0.03 mag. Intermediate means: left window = 5.91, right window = 5.82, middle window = 5.68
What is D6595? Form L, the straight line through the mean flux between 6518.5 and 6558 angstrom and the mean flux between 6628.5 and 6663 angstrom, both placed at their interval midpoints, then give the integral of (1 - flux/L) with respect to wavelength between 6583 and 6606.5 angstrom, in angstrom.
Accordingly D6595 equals 1.1 angstrom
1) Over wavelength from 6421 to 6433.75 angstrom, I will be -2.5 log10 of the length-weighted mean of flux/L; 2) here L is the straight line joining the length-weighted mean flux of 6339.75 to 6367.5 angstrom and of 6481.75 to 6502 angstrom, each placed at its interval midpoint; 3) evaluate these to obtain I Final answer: 0.07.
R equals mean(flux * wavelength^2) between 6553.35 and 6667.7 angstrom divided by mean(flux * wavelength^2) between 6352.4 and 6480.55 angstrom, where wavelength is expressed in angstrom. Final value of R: 1.0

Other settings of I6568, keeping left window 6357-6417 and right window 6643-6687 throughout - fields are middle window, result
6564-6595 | 0.03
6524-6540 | -0.08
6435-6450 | 0.05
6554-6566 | 0.01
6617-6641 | 0.02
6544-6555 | -0.04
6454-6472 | 0.02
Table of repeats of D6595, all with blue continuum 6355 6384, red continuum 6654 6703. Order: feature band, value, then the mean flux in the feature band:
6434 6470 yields 1.0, 5.88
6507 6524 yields -0.4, 6.14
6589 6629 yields 1.9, 5.62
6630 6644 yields -0.5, 6.08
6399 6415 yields 0.0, 6.09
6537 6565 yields -0.6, 6.07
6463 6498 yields 0.1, 5.99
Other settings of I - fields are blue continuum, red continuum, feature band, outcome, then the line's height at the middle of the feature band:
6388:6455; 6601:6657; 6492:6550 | -0.06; 5.85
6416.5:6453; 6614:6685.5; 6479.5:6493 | -0.08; 5.83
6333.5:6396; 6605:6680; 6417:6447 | 0.06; 6.14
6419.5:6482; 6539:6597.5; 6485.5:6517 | -0.04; 5.87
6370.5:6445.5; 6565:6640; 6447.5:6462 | -0.05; 5.94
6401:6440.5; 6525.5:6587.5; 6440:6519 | -0.01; 5.96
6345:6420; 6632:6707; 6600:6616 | 0.01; 5.89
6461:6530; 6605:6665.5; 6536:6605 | 0.01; 5.89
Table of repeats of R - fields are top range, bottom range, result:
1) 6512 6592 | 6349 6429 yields 1.03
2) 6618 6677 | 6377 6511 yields 1.01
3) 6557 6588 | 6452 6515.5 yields 0.97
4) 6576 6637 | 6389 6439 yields 1.02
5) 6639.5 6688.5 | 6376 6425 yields 1.02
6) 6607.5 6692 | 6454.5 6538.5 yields 0.99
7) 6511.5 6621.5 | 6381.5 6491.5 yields 1.02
